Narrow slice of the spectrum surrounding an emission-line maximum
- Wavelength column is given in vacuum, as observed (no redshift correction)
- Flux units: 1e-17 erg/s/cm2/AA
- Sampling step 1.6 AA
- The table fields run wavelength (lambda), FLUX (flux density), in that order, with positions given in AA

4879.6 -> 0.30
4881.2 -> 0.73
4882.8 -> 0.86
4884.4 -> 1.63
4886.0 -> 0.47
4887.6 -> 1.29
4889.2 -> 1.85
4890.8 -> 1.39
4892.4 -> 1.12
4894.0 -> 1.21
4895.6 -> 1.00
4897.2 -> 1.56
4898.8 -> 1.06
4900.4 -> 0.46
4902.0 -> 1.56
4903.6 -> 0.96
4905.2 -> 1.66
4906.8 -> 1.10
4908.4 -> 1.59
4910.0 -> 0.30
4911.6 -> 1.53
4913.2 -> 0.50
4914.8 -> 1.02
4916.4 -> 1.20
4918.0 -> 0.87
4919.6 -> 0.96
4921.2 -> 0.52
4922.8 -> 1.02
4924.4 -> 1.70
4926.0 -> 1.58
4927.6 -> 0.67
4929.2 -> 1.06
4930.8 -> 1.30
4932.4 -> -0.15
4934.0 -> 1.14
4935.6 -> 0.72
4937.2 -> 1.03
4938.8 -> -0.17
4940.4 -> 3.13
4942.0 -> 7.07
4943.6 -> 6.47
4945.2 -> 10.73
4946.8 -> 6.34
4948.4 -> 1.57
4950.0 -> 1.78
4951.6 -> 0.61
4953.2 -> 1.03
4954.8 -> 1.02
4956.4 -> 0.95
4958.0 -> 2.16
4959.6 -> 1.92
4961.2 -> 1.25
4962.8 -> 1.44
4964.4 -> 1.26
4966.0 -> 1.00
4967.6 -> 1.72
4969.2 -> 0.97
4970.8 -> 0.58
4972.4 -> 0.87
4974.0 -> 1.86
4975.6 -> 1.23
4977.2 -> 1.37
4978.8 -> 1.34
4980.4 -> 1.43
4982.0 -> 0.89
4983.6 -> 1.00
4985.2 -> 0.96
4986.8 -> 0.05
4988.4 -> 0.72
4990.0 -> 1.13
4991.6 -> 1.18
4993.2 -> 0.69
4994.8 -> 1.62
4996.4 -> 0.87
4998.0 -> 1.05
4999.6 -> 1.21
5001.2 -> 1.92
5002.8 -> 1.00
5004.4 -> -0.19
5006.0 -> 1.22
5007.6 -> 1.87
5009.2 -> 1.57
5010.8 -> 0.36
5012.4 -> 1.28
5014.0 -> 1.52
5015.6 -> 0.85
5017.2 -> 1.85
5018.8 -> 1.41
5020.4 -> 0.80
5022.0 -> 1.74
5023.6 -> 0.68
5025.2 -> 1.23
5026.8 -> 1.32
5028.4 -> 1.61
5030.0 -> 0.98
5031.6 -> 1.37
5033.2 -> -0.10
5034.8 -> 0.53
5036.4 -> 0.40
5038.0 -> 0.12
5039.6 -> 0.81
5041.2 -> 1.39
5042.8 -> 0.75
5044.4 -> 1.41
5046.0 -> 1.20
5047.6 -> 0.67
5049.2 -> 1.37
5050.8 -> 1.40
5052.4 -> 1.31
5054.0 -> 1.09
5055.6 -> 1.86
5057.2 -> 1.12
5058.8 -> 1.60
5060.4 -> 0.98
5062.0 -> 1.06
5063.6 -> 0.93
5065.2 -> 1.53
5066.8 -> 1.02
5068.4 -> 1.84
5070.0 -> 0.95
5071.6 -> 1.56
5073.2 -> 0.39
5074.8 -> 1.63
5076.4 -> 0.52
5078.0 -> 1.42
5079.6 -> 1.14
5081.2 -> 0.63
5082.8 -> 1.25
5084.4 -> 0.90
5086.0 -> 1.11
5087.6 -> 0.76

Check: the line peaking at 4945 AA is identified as [O II] 3727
